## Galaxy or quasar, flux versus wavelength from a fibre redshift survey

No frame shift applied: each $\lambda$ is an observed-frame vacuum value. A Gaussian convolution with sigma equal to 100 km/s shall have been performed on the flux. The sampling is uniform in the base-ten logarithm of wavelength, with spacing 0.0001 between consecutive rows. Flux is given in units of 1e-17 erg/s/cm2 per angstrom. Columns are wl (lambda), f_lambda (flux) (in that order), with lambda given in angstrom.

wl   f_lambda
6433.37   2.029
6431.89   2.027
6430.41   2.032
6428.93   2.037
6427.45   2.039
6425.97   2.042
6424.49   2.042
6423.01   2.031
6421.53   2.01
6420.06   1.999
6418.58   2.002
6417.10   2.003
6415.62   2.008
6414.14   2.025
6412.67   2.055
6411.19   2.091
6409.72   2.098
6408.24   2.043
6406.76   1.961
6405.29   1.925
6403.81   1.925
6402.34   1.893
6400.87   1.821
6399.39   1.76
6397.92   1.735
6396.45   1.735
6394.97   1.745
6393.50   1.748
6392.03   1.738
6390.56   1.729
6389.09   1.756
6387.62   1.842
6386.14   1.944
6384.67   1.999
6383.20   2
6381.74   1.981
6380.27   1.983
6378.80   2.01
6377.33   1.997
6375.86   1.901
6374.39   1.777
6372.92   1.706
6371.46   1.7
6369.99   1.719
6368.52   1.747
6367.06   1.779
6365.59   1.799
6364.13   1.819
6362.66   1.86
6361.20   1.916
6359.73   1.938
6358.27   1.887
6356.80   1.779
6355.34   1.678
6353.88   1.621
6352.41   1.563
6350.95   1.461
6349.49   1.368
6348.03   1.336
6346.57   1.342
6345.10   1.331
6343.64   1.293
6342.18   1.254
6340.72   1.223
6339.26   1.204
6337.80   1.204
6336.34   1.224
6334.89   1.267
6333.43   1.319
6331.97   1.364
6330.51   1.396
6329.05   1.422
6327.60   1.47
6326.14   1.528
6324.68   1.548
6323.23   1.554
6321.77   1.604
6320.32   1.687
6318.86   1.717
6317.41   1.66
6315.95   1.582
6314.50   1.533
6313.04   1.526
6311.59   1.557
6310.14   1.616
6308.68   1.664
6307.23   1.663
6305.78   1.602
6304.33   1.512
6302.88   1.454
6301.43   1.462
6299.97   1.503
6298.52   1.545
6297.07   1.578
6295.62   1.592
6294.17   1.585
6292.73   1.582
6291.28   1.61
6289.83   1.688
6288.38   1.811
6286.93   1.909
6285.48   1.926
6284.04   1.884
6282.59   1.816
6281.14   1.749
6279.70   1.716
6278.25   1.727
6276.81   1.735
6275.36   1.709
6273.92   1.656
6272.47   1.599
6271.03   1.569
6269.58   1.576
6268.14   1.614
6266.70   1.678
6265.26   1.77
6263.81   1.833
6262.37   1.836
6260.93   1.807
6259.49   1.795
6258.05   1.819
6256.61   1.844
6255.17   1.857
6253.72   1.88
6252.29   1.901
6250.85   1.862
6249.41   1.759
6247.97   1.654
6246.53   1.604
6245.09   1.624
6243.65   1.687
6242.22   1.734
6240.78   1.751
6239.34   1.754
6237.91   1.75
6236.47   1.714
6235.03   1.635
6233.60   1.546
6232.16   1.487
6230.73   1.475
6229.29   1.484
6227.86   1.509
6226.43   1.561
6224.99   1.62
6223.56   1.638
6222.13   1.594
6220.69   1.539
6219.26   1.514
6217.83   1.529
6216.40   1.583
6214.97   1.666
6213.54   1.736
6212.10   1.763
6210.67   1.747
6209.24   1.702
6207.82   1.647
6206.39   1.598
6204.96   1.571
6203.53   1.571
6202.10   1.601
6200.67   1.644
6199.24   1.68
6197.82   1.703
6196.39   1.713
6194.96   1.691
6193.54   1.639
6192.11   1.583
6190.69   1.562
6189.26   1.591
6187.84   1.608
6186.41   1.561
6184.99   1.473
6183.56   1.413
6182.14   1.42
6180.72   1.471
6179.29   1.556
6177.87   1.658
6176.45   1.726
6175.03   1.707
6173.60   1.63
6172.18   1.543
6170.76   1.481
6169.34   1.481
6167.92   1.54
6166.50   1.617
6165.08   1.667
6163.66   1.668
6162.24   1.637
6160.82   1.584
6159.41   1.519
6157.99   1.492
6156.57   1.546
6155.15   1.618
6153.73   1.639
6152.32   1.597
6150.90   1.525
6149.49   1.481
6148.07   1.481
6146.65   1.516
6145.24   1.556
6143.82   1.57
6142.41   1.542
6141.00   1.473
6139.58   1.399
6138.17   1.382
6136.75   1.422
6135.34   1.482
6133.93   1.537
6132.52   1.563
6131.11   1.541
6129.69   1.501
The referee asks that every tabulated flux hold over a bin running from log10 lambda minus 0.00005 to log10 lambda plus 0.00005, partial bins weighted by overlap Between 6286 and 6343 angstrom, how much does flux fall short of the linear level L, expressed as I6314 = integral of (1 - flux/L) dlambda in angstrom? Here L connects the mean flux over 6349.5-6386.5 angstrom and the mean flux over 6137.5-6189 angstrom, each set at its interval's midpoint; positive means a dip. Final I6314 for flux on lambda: 7.3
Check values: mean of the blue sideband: 1.55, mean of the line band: 1.52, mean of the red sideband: 1.81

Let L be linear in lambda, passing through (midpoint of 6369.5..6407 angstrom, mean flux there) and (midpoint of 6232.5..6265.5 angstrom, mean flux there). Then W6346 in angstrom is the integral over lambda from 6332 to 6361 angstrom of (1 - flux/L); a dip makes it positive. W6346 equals 5.99 angstrom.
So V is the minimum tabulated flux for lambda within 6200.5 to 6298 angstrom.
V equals 1.475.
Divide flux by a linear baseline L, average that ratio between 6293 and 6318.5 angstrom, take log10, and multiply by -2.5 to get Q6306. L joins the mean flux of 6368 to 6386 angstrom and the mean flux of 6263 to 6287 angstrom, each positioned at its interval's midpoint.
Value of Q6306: 0.13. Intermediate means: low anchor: 1.73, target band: 1.57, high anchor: 1.88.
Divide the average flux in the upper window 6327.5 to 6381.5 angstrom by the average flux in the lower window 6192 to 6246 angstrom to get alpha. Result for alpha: 0.98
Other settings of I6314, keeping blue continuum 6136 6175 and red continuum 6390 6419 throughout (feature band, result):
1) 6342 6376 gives 3.5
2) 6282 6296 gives -0.1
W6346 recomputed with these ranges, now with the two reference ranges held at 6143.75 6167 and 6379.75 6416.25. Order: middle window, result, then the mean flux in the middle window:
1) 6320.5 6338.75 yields 4.0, 1.41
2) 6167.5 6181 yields 0.1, 1.58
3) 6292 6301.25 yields 1.1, 1.56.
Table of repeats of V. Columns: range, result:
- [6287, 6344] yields 1.204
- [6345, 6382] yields 1.331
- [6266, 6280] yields 1.569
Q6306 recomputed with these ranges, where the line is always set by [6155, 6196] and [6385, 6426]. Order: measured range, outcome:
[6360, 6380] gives 0.02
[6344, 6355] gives 0.27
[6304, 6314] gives 0.12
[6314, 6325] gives 0.11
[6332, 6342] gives 0.40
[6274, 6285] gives -0.02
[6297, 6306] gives 0.17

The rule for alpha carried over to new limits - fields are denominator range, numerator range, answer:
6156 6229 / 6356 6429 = 1.19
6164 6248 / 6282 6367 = 0.97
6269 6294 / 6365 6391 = 1.08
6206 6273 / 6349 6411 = 1.09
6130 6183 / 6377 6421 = 1.24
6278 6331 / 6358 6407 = 1.14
